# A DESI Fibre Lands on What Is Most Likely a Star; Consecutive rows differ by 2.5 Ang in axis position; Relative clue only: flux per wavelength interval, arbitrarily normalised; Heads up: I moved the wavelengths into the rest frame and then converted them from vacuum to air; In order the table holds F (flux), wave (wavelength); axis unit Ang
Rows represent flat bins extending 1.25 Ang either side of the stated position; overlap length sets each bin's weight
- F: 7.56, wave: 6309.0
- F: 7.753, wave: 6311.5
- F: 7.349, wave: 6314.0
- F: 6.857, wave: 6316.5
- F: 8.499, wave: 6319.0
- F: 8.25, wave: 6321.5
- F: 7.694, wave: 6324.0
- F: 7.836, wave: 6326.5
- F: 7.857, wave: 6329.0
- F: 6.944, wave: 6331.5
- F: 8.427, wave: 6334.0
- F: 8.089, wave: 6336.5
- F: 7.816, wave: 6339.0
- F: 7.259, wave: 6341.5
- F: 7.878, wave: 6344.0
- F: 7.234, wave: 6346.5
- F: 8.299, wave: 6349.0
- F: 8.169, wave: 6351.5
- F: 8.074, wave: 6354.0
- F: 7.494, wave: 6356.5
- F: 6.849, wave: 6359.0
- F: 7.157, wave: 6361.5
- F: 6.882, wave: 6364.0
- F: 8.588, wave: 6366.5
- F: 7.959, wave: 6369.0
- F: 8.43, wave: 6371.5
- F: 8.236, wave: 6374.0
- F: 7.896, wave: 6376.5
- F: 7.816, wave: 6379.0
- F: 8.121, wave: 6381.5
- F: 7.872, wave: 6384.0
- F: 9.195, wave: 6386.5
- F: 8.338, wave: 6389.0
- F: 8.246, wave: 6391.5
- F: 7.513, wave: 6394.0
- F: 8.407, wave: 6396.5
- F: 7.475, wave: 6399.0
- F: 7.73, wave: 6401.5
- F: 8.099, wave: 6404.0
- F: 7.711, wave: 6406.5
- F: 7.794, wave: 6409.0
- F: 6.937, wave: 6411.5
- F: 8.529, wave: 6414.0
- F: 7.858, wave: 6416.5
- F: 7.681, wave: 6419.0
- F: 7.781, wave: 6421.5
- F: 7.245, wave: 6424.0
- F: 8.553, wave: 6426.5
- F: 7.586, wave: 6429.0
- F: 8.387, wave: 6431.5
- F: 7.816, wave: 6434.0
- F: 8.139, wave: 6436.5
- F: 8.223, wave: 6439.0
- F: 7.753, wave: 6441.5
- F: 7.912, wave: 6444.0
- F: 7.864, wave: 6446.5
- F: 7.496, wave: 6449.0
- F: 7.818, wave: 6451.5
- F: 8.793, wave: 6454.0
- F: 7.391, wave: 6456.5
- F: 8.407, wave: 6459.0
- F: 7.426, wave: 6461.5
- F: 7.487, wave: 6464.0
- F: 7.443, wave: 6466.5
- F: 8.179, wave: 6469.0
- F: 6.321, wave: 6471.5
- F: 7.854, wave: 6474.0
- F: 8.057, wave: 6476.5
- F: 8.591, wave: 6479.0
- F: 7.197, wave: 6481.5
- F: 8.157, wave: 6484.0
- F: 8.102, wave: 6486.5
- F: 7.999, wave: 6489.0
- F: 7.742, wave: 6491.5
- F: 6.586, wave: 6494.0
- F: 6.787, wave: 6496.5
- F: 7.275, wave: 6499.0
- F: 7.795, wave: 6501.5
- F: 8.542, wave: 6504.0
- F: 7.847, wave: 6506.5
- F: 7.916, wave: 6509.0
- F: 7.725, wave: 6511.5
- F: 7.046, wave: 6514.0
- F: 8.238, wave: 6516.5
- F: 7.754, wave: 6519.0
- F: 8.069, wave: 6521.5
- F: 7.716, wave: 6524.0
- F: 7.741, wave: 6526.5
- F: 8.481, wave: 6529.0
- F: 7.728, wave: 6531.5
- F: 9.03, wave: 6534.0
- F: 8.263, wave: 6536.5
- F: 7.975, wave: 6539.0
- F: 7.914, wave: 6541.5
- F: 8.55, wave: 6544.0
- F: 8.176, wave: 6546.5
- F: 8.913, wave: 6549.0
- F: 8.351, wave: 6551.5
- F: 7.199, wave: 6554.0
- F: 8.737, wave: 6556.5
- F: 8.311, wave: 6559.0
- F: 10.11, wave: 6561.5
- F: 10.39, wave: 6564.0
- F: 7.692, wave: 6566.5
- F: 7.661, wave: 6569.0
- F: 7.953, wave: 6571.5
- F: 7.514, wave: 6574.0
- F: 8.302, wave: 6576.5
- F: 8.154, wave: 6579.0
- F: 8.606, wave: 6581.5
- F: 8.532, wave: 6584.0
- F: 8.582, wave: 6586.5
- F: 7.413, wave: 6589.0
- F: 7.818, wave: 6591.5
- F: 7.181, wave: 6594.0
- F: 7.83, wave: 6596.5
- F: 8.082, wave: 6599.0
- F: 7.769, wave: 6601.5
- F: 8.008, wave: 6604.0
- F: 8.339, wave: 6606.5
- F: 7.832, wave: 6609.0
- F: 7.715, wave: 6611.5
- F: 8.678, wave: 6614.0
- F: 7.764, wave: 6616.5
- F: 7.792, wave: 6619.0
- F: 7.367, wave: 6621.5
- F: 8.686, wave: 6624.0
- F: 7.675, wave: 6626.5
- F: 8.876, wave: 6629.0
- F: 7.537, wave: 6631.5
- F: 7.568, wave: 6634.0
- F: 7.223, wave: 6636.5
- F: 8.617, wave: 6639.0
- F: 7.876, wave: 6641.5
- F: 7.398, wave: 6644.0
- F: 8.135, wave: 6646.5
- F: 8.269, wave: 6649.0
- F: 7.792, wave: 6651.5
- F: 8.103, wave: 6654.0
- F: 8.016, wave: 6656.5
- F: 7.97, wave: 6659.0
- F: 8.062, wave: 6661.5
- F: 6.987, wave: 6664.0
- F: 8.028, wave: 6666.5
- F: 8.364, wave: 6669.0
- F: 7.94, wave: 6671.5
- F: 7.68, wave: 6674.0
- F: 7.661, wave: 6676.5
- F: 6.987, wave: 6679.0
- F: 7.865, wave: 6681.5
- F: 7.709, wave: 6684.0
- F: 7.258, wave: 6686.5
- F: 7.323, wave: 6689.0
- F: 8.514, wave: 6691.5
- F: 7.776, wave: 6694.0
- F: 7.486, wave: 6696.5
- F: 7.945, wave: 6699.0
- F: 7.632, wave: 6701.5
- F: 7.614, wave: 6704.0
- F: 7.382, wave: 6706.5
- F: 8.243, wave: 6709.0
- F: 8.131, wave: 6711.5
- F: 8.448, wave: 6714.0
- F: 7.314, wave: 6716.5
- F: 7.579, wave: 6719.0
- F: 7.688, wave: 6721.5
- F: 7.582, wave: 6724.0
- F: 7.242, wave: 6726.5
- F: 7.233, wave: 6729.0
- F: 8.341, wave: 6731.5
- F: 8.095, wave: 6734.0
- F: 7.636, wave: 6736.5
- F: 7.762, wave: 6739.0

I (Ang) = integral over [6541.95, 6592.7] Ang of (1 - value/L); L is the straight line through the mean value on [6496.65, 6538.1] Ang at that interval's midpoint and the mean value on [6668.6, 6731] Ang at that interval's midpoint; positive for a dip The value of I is -3.12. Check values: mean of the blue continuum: 7.92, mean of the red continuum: 7.7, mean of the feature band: 8.34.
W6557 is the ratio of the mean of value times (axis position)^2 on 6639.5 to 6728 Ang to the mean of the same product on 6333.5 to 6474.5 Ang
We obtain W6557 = 1.1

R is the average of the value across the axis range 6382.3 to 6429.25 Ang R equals 7.93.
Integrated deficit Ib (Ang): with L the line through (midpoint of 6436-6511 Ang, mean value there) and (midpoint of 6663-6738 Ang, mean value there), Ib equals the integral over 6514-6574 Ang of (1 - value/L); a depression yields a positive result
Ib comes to -3.9 Ang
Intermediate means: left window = 7.77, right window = 7.73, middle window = 8.26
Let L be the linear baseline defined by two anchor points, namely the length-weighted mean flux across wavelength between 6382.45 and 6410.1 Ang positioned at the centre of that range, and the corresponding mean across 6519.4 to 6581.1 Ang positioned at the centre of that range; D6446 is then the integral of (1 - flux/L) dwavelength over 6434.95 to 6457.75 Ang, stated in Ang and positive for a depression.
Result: 0.5 Ang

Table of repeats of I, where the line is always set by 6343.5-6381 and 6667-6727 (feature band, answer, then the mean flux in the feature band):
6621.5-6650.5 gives -0.8 Ang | 7.96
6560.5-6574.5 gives -1.5 Ang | 8.58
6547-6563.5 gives -1.9 Ang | 8.67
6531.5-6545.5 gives -0.9 Ang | 8.29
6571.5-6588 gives -1.0 Ang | 8.24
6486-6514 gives 0.5 Ang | 7.63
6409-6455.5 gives -0.7 Ang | 7.9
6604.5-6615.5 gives -0.5 Ang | 8.12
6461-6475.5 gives 0.6 Ang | 7.46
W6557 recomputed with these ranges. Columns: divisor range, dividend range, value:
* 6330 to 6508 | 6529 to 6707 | 1.09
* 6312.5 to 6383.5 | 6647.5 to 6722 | 1.11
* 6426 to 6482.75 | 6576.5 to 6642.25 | 1.07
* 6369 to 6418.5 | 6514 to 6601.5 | 1.08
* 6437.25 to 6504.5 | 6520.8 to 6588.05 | 1.10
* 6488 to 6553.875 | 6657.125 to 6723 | 1.03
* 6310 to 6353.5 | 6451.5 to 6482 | 1.04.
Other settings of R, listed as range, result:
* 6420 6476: 7.82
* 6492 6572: 8.08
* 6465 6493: 7.77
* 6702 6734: 7.74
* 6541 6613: 8.2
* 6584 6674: 7.93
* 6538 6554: 8.23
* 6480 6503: 7.54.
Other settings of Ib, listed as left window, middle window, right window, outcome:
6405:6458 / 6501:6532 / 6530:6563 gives 1.4 Ang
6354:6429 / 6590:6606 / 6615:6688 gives 0.1 Ang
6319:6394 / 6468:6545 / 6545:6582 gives 3.9 Ang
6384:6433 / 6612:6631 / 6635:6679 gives -0.5 Ang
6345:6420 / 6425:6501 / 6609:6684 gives 1.0 Ang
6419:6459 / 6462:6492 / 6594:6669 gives 0.7 Ang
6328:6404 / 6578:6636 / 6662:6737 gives -1.6 Ang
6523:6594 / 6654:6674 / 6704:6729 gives 0.0 Ang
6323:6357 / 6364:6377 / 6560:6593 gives -0.4 Ang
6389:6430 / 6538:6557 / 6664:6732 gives -1.0 Ang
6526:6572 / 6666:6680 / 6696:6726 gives 0.2 Ang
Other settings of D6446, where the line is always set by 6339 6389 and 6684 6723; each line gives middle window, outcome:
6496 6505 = 0.21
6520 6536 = -0.64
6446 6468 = 0.13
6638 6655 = -0.53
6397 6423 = 0.28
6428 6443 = -0.27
